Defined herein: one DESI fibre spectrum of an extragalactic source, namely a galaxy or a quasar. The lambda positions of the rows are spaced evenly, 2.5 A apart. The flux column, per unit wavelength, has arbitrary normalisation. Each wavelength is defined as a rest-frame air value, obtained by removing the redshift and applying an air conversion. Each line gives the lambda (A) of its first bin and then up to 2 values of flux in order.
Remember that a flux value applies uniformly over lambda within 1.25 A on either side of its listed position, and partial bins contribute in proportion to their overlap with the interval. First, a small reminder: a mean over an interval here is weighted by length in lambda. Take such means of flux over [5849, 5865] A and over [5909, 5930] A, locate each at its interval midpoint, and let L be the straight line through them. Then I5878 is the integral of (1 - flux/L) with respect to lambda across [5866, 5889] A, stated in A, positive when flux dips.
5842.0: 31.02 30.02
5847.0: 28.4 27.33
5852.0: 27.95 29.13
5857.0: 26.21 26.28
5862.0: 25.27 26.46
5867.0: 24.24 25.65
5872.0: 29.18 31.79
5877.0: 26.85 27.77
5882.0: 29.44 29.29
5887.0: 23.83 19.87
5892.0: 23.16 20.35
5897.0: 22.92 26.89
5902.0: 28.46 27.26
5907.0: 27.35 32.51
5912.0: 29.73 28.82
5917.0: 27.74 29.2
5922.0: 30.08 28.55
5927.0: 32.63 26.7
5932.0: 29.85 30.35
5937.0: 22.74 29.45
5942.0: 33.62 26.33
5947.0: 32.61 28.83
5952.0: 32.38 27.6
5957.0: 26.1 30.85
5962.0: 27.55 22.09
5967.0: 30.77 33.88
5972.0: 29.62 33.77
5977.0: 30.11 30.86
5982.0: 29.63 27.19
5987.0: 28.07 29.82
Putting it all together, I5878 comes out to 0.4 A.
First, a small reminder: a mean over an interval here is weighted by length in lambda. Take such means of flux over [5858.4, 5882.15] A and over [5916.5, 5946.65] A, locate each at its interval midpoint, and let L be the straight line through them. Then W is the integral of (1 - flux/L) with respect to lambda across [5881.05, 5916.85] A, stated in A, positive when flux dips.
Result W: 2.1 A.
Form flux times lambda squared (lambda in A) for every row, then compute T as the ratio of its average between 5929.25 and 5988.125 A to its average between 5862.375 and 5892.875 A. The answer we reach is 1.14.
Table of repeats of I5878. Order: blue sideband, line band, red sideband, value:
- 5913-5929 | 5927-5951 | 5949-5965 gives -0.3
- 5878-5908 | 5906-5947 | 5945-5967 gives -3.2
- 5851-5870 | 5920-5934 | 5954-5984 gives -0.7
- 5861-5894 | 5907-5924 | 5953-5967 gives -1.7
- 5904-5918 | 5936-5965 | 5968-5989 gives 1.2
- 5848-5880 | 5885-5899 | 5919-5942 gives 2.7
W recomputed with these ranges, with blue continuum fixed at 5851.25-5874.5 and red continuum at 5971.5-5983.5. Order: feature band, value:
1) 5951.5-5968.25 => 1.2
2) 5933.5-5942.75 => 0.2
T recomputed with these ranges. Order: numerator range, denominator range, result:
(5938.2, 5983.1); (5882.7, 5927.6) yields 1.12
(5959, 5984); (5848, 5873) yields 1.16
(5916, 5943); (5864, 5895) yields 1.14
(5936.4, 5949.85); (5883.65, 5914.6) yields 1.14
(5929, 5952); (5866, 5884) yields 1.07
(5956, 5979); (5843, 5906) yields 1.15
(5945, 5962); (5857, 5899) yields 1.17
